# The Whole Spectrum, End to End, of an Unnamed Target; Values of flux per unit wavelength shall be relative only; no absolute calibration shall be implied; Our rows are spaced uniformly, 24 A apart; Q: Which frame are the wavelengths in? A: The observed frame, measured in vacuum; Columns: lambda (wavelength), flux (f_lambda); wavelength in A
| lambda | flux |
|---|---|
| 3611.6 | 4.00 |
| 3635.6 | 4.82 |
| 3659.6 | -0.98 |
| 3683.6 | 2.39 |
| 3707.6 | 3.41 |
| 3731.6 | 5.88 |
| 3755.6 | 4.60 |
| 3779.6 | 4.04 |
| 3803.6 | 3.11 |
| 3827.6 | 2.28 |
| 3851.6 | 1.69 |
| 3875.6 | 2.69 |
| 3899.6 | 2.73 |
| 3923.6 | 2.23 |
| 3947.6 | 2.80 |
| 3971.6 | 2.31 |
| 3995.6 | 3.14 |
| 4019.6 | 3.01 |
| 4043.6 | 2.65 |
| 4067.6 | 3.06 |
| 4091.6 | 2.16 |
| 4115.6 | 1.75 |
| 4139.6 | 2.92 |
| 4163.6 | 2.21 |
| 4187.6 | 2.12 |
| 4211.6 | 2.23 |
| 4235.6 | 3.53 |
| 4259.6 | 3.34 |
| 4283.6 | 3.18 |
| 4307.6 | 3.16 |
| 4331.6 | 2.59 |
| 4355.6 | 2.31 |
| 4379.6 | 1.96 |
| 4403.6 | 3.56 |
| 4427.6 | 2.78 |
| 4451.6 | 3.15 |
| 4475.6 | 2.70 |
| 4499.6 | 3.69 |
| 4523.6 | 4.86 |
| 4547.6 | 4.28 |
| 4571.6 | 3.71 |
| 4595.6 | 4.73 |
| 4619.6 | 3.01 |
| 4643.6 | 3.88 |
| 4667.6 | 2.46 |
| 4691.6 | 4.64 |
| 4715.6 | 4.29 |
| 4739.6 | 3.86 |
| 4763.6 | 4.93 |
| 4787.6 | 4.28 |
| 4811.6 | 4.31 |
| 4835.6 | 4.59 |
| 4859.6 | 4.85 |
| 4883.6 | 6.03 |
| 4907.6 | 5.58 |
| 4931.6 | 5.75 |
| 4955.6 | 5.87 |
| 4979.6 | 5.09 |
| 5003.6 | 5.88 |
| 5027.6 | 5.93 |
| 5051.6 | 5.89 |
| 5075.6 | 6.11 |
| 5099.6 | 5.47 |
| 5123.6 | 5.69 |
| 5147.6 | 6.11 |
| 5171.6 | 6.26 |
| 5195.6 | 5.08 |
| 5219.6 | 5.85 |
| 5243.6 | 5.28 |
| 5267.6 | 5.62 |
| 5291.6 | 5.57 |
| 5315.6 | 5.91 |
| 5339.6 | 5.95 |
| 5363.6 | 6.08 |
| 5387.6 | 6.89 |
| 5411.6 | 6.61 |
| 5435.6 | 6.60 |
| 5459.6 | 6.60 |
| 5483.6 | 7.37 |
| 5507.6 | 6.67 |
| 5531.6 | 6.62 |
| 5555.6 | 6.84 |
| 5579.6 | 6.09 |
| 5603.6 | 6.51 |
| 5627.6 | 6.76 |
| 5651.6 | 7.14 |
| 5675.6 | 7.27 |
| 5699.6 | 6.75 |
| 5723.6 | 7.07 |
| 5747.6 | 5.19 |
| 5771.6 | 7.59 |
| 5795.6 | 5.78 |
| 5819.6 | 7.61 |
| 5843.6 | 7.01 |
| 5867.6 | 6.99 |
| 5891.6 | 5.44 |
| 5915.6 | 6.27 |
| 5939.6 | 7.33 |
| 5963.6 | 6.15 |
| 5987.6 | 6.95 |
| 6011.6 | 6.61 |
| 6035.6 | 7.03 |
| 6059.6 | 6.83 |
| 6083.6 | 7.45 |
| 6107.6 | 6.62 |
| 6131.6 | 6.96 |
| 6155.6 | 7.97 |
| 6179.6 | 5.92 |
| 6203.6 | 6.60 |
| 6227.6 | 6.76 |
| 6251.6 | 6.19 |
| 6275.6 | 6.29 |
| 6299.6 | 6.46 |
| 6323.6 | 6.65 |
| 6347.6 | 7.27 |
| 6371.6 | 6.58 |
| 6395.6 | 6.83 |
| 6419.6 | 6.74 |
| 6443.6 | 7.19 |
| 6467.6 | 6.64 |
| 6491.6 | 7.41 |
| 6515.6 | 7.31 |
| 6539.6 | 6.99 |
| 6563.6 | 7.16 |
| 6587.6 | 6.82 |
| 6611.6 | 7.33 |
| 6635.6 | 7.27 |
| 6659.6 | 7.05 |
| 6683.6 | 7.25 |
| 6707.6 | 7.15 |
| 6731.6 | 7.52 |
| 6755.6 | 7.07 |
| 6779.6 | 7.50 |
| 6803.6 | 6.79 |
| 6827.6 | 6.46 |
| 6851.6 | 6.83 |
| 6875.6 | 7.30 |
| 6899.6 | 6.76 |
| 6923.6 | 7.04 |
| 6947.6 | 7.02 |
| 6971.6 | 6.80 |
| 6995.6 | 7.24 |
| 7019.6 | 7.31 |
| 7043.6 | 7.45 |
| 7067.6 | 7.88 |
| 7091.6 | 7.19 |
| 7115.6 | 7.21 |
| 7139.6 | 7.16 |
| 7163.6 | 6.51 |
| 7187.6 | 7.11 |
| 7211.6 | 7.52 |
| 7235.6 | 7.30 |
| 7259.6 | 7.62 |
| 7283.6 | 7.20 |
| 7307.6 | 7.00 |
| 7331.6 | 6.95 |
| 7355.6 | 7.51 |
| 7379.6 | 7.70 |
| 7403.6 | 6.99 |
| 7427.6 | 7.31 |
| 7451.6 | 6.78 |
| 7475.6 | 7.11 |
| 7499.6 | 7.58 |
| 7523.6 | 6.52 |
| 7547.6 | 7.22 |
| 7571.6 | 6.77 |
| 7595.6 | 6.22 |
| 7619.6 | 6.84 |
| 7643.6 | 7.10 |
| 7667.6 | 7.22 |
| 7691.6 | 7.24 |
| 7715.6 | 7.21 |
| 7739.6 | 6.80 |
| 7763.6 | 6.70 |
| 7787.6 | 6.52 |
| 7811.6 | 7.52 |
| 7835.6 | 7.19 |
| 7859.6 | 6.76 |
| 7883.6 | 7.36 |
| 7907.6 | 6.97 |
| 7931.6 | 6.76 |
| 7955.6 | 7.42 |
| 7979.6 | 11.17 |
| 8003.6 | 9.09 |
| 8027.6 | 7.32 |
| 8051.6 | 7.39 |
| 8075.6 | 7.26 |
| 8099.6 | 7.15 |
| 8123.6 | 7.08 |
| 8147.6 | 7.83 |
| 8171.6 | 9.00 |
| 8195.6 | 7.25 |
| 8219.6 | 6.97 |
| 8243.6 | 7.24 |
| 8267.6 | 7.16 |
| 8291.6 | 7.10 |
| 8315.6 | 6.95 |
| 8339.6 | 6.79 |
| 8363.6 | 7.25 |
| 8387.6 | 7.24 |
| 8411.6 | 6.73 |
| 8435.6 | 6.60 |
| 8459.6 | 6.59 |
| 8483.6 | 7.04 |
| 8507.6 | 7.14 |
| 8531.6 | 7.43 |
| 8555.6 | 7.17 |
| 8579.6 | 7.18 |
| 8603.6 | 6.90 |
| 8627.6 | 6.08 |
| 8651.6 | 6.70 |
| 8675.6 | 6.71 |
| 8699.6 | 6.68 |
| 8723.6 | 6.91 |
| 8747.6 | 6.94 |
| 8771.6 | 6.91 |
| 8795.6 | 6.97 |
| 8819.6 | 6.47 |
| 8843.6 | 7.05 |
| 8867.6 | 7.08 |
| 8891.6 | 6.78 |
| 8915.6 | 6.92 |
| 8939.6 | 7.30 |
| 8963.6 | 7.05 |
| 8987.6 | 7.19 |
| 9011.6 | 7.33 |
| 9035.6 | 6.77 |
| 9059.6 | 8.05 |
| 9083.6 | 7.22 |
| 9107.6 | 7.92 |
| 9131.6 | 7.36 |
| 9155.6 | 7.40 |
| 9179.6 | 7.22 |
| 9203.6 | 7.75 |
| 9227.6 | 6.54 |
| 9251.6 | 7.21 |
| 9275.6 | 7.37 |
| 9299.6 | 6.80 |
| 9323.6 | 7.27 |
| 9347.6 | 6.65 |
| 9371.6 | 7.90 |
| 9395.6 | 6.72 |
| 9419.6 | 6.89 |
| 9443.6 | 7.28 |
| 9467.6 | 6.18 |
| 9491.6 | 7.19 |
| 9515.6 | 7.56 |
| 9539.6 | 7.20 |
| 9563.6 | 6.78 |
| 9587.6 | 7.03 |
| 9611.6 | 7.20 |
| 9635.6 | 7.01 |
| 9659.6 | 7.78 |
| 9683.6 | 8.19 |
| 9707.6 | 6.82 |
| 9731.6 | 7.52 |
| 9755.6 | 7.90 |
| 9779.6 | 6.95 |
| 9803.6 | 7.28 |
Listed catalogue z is 0.21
